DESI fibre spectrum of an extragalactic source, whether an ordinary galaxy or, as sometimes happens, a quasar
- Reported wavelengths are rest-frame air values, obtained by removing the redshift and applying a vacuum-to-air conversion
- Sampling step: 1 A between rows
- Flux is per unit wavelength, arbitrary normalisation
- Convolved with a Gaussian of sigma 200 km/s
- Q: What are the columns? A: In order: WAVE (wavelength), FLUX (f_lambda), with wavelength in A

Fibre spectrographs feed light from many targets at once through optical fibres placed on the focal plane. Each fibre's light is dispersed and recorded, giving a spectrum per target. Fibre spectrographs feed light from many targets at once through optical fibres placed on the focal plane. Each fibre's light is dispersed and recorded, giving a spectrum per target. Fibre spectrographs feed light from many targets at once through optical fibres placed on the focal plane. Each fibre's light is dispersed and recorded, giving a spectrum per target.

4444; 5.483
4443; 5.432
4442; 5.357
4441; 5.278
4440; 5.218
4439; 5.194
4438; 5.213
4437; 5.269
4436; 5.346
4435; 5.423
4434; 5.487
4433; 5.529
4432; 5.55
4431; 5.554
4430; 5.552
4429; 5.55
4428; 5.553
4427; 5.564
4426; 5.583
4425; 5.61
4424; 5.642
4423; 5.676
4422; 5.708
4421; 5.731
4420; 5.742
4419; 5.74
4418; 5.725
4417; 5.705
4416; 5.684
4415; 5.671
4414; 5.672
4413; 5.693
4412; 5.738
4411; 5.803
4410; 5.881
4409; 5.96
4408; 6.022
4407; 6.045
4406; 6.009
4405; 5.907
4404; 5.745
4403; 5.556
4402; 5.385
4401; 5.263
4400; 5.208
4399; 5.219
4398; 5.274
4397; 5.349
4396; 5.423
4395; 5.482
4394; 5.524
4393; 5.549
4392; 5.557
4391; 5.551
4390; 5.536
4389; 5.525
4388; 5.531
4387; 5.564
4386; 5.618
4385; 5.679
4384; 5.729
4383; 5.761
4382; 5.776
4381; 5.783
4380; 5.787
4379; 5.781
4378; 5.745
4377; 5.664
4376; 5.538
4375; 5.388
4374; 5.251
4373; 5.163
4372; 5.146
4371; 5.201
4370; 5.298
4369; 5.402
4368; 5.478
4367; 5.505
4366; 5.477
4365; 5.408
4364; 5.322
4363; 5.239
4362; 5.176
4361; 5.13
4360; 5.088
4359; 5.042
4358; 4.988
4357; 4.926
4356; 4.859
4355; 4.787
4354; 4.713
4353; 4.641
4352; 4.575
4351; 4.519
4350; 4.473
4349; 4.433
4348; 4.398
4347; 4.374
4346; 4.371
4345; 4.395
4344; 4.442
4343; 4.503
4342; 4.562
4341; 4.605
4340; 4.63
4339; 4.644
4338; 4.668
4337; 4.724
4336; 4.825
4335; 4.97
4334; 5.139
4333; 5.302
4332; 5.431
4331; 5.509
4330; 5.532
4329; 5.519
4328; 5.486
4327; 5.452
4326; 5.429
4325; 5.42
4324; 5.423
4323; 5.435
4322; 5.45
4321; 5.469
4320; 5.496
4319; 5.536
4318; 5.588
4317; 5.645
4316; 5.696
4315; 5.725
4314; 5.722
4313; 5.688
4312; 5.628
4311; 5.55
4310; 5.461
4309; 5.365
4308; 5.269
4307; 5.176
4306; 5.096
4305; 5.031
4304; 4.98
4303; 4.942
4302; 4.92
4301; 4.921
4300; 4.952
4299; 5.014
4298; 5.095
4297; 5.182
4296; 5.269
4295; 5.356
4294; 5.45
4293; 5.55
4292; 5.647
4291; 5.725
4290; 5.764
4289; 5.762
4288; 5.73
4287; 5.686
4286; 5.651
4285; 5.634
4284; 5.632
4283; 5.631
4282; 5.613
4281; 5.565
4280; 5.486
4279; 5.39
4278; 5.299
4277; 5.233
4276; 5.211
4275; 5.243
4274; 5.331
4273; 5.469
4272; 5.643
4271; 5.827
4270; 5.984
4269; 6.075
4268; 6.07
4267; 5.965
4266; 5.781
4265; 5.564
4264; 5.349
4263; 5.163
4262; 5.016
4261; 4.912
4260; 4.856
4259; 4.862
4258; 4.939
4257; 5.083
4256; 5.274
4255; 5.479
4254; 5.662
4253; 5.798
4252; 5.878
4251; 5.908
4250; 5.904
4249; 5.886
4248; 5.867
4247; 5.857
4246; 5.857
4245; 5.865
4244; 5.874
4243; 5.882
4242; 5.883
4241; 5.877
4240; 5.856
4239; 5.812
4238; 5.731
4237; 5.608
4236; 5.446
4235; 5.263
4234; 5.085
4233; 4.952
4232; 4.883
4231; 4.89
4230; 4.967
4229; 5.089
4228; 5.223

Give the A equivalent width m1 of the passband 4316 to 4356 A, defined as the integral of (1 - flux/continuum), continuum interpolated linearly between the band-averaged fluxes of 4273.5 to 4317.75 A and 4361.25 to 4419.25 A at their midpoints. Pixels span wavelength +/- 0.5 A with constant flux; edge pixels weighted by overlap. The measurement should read 3.5 A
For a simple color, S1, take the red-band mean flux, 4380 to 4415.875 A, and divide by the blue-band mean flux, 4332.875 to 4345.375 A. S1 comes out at 1.2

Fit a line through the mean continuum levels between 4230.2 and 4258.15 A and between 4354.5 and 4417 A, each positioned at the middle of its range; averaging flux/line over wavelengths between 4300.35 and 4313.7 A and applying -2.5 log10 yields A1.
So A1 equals 0.06 mag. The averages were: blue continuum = 5.58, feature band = 5.24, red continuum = 5.49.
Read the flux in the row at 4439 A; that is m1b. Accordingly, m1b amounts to 5.194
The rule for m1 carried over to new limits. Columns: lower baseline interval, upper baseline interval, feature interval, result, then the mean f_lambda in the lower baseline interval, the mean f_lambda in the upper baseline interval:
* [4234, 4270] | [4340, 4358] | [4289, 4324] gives -2.5 A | 5.6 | 4.58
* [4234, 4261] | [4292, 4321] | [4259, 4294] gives -0.4 A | 5.6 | 5.34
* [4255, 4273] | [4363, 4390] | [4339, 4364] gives 3.6 A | 5.44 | 5.52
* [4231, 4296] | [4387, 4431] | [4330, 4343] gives 1.5 A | 5.55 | 5.62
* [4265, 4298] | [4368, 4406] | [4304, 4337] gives 0.9 A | 5.58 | 5.52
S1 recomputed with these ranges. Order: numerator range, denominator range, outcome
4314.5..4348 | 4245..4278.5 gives 0.93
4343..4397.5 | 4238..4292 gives 0.93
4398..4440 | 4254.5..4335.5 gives 1.03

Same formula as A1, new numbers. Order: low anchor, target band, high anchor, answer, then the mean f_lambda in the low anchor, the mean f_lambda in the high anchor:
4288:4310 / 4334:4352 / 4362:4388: 0.181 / 5.28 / 5.5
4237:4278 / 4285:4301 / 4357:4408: 0.022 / 5.59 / 5.48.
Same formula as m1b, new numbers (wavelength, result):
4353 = 4.641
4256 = 5.274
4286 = 5.651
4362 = 5.176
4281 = 5.565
